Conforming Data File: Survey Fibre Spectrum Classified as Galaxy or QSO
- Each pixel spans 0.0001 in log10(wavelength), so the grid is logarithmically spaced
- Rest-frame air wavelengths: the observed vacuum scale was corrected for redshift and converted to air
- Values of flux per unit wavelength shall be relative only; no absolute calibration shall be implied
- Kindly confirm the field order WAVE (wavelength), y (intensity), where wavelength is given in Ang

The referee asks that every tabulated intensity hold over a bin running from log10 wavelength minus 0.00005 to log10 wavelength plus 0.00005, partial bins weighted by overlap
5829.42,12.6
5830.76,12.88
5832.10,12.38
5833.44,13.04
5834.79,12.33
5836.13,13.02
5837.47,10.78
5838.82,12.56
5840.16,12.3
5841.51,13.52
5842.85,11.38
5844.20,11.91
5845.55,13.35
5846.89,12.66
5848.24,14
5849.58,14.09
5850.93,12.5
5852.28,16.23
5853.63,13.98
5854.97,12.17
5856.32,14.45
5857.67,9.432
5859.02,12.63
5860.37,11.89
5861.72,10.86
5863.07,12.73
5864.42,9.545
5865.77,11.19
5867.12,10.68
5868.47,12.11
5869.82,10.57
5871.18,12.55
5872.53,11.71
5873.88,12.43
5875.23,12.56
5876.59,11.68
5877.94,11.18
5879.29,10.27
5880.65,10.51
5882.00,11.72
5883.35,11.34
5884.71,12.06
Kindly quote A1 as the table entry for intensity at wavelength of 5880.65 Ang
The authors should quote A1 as 10.51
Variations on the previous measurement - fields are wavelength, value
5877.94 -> 11.18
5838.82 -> 12.56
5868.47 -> 12.11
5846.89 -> 12.66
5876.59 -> 11.68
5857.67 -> 9.432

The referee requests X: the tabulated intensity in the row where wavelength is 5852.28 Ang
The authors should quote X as 16.23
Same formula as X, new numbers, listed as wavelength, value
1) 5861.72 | 10.86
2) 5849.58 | 14.09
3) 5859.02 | 12.63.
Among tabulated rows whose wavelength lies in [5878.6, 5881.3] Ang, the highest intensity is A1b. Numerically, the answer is 10.51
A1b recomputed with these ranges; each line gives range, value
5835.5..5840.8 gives 13.02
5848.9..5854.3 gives 16.23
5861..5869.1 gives 12.73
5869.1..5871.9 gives 12.55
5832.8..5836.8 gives 13.04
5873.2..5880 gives 12.56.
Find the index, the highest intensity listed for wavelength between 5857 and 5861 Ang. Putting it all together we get 12.63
